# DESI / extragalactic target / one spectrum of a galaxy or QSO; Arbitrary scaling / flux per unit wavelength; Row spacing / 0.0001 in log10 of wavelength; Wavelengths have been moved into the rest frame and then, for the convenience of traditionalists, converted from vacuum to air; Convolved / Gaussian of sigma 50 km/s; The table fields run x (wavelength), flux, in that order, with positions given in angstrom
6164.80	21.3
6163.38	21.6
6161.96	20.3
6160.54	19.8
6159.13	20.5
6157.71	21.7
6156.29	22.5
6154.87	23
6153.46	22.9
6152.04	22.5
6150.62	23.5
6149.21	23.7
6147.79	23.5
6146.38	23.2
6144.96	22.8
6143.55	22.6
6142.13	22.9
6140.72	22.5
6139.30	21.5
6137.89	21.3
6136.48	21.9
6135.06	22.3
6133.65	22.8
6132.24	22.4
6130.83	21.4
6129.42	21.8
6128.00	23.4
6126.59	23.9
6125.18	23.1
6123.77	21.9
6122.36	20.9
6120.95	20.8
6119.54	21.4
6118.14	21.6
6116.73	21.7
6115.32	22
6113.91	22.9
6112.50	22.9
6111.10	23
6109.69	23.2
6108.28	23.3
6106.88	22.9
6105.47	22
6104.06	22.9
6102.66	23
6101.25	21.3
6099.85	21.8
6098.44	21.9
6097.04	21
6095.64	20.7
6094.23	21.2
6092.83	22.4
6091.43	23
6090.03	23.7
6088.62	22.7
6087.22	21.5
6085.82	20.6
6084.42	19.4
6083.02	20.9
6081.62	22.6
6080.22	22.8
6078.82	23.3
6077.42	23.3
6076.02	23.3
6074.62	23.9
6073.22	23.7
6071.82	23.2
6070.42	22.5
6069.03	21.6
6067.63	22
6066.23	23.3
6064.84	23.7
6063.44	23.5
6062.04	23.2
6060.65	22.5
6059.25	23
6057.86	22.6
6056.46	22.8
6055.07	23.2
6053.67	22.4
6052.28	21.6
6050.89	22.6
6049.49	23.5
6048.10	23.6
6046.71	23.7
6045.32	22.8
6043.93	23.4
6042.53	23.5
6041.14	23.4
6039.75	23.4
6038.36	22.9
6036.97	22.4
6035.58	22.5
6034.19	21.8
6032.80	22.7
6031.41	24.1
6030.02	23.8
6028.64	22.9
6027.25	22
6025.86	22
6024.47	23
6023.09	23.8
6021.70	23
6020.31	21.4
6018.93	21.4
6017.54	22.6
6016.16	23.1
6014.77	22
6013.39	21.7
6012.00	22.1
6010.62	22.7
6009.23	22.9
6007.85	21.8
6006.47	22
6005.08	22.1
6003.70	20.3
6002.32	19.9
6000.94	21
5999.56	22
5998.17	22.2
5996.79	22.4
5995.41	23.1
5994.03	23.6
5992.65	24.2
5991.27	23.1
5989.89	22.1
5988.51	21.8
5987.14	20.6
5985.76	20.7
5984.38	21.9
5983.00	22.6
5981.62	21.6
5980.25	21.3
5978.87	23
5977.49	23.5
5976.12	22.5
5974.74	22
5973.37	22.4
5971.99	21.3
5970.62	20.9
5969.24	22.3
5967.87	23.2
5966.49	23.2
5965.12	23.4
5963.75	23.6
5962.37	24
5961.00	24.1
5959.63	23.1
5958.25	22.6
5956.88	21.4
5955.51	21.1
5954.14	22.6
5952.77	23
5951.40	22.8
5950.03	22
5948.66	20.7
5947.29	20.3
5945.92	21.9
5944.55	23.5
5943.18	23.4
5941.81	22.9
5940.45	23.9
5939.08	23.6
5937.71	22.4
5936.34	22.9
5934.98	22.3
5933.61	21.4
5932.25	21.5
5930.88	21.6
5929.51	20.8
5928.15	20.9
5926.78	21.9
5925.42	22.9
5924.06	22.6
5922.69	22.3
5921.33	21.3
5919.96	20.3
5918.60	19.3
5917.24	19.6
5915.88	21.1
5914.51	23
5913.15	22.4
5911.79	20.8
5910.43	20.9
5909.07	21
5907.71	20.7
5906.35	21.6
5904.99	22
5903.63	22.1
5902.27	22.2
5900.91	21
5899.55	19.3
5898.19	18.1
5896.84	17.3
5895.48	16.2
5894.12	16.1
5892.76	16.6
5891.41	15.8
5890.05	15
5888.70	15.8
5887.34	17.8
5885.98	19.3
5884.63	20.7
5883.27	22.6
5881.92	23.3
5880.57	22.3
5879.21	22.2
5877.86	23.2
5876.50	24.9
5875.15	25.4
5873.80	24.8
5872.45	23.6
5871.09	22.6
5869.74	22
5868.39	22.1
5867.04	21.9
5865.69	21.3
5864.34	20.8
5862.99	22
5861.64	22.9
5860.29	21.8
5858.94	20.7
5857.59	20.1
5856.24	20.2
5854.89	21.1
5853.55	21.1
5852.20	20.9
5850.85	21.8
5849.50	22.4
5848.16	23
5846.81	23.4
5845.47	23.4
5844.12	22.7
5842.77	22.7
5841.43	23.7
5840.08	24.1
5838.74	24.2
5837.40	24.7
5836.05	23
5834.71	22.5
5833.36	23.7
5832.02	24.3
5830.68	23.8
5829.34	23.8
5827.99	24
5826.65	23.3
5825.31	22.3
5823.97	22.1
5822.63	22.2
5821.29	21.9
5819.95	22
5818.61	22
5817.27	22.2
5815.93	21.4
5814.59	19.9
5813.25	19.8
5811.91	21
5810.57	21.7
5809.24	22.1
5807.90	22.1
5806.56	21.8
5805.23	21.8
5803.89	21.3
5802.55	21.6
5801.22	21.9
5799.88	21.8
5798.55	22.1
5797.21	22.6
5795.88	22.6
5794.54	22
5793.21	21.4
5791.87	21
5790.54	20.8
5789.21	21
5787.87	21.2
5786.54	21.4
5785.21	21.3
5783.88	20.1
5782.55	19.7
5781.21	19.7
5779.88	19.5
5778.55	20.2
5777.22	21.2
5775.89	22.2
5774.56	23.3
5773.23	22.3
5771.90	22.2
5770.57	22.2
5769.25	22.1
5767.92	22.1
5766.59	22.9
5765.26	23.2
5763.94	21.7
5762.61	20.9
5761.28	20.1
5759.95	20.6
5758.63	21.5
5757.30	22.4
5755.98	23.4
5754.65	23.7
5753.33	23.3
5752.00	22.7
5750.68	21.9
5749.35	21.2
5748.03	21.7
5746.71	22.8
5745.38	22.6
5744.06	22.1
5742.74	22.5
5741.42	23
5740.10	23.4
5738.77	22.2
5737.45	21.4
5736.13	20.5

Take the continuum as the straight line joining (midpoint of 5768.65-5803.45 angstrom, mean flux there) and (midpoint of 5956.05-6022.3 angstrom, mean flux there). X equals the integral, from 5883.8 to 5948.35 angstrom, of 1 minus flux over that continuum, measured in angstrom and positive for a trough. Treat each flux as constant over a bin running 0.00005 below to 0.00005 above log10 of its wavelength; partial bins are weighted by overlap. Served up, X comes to 3.9 angstrom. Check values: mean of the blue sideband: 21.4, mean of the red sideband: 22.3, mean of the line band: 20.7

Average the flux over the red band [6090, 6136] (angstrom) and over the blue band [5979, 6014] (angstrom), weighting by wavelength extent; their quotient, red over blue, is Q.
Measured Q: 1.01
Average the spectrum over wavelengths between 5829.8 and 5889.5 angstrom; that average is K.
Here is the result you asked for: 22.3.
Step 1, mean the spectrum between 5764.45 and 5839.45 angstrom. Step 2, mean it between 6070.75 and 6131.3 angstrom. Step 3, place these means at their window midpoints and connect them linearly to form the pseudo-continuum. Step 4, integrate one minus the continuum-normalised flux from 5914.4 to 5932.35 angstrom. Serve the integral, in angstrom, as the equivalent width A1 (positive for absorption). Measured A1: 0.6 angstrom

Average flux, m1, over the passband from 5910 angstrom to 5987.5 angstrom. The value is 22.1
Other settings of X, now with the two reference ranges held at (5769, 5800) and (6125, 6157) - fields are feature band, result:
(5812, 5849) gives -2.1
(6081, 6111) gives 0.6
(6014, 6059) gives -1.0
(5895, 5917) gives 1.2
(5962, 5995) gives -0.5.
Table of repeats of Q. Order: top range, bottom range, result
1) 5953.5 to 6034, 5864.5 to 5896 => 1.08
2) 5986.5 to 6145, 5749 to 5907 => 1.04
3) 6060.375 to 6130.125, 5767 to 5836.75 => 1.02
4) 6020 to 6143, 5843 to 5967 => 1.05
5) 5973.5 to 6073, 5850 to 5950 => 1.06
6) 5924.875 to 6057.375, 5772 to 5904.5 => 1.04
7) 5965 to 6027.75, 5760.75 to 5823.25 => 1.03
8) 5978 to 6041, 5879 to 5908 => 1.15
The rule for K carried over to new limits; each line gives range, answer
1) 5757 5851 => 22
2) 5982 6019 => 22.1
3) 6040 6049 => 23.4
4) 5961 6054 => 22.5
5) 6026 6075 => 22.9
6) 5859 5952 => 21.3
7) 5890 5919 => 19.7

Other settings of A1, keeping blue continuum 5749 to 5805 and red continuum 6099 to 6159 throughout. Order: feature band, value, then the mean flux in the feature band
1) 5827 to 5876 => -1.9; 22.7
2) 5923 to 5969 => -0.9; 22.5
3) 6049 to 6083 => -0.9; 22.9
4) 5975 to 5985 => -0.1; 22.3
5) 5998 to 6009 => 0.4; 21.4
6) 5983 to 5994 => 0.0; 22.2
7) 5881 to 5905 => 3.3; 18.9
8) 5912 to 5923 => 0.4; 21.1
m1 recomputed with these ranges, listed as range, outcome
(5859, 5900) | 20.6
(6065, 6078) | 23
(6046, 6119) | 22.5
